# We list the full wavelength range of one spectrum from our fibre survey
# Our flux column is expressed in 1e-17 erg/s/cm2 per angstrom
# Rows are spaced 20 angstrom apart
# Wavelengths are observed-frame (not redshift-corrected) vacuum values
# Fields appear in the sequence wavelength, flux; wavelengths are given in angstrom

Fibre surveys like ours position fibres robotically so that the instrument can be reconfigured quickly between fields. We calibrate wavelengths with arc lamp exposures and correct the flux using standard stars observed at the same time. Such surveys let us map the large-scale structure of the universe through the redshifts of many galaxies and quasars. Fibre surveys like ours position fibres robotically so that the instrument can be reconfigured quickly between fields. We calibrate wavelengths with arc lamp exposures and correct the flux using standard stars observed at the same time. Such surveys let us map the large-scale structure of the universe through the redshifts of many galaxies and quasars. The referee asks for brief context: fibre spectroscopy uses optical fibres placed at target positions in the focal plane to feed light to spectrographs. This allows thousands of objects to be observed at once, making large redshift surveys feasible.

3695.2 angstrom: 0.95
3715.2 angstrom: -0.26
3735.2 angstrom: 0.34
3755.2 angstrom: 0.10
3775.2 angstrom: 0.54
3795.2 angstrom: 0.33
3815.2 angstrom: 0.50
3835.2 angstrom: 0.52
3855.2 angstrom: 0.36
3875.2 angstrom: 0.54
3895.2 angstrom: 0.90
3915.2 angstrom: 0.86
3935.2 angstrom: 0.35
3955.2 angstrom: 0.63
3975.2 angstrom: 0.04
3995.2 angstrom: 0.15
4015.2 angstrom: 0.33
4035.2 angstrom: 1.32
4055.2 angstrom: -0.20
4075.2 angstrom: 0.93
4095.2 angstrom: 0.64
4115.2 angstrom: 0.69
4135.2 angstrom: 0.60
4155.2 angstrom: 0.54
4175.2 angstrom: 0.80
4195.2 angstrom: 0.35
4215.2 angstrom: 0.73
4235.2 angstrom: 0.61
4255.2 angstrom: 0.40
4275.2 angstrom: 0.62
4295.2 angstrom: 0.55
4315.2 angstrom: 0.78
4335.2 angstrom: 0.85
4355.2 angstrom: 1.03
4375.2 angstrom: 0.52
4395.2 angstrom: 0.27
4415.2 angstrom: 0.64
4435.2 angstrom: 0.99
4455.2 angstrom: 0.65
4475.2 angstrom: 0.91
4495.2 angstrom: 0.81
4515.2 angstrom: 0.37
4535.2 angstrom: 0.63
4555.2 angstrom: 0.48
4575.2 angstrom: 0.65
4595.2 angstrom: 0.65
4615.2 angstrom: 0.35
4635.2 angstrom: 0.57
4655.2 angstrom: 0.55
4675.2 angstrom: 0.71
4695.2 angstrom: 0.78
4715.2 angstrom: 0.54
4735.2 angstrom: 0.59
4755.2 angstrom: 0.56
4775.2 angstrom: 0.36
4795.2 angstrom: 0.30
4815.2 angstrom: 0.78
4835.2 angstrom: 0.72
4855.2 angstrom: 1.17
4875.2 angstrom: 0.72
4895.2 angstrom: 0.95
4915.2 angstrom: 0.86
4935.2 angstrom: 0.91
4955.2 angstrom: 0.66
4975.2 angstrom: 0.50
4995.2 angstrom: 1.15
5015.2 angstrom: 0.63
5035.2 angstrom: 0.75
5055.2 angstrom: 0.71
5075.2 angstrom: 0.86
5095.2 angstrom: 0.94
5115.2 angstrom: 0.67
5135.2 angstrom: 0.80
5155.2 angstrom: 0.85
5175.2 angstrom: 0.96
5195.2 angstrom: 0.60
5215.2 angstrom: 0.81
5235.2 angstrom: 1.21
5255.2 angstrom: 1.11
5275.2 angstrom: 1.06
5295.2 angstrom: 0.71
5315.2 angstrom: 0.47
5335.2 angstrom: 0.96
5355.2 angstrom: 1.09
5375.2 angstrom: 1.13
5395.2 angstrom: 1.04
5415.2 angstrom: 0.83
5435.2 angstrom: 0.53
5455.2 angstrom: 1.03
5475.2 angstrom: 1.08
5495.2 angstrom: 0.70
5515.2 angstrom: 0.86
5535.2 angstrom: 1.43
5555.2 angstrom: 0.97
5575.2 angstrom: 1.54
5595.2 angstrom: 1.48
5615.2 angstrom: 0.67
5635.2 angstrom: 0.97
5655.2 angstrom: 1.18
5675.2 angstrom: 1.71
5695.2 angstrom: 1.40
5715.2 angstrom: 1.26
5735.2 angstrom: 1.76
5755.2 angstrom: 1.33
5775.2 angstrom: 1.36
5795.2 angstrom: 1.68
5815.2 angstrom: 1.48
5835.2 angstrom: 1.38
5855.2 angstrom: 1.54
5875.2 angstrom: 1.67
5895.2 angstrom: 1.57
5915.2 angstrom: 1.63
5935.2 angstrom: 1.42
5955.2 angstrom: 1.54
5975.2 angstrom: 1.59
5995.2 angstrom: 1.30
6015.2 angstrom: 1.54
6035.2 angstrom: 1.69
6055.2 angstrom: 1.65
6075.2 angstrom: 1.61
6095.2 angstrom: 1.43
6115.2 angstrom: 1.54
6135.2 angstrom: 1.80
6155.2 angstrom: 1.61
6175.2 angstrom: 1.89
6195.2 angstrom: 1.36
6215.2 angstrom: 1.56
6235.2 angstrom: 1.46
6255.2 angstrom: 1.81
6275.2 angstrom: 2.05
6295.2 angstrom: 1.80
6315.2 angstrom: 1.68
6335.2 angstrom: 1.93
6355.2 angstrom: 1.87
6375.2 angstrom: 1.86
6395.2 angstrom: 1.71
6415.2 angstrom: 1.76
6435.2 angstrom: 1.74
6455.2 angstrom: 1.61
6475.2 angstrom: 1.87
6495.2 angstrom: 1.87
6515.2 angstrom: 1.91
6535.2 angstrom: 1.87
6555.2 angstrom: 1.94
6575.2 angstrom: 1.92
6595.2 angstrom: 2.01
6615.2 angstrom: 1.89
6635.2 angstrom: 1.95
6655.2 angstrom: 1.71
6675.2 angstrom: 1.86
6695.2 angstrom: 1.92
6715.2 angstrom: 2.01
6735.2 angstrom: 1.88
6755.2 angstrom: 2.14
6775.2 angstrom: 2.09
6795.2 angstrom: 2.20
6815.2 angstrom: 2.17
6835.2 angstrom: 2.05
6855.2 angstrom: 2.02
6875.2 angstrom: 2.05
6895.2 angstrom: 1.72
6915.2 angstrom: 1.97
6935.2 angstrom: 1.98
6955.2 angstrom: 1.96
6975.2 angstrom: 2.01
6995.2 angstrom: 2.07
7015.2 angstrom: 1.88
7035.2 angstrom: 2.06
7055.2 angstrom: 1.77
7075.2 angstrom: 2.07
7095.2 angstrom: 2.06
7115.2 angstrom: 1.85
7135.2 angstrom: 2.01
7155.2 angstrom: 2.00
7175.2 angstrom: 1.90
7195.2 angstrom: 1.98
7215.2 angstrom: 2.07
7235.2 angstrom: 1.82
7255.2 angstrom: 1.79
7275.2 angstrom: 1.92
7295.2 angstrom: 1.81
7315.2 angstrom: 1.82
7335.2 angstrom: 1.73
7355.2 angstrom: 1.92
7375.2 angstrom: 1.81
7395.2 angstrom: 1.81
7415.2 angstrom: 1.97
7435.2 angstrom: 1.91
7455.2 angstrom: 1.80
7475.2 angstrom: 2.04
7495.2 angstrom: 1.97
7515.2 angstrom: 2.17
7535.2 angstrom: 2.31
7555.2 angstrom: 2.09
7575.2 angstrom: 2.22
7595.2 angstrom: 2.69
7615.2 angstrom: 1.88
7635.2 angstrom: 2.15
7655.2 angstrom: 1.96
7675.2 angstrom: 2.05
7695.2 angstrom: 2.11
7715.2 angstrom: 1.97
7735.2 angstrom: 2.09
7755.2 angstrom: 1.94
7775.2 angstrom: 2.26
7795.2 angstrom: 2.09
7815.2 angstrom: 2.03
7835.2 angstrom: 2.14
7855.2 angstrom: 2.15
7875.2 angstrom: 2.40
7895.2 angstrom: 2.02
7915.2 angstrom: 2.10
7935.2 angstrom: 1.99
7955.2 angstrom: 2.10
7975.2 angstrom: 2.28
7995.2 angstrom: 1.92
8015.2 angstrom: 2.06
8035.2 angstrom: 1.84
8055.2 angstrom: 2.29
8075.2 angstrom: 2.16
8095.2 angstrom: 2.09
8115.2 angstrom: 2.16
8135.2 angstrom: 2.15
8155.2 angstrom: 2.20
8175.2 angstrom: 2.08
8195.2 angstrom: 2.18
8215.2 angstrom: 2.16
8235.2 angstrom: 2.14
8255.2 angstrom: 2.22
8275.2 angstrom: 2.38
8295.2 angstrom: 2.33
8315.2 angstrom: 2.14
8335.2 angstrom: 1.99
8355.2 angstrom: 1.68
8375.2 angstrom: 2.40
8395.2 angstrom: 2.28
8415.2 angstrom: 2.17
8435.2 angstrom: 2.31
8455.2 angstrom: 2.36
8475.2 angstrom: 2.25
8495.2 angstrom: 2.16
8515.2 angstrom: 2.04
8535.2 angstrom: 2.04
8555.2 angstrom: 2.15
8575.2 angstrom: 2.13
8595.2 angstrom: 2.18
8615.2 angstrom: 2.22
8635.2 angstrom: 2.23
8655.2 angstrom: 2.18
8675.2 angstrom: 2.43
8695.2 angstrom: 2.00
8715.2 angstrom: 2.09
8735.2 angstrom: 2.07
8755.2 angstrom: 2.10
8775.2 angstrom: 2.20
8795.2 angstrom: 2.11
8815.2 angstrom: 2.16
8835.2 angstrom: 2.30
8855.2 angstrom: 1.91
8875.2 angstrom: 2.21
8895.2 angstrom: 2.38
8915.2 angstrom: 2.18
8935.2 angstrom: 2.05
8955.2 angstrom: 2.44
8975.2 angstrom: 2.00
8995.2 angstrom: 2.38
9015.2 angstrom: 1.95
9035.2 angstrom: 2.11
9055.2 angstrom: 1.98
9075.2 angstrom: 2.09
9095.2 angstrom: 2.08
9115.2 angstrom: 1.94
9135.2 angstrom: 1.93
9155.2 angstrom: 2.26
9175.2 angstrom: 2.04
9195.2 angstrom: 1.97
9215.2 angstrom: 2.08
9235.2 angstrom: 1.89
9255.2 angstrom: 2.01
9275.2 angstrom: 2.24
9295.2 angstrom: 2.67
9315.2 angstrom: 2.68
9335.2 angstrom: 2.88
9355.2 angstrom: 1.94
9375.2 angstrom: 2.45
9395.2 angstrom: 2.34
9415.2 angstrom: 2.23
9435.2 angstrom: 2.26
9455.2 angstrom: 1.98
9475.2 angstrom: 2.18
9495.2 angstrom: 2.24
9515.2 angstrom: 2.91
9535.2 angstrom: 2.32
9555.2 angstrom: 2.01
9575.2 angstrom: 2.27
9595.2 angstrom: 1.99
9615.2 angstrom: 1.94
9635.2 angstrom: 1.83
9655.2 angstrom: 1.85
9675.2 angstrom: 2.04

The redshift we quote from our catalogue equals 0.42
